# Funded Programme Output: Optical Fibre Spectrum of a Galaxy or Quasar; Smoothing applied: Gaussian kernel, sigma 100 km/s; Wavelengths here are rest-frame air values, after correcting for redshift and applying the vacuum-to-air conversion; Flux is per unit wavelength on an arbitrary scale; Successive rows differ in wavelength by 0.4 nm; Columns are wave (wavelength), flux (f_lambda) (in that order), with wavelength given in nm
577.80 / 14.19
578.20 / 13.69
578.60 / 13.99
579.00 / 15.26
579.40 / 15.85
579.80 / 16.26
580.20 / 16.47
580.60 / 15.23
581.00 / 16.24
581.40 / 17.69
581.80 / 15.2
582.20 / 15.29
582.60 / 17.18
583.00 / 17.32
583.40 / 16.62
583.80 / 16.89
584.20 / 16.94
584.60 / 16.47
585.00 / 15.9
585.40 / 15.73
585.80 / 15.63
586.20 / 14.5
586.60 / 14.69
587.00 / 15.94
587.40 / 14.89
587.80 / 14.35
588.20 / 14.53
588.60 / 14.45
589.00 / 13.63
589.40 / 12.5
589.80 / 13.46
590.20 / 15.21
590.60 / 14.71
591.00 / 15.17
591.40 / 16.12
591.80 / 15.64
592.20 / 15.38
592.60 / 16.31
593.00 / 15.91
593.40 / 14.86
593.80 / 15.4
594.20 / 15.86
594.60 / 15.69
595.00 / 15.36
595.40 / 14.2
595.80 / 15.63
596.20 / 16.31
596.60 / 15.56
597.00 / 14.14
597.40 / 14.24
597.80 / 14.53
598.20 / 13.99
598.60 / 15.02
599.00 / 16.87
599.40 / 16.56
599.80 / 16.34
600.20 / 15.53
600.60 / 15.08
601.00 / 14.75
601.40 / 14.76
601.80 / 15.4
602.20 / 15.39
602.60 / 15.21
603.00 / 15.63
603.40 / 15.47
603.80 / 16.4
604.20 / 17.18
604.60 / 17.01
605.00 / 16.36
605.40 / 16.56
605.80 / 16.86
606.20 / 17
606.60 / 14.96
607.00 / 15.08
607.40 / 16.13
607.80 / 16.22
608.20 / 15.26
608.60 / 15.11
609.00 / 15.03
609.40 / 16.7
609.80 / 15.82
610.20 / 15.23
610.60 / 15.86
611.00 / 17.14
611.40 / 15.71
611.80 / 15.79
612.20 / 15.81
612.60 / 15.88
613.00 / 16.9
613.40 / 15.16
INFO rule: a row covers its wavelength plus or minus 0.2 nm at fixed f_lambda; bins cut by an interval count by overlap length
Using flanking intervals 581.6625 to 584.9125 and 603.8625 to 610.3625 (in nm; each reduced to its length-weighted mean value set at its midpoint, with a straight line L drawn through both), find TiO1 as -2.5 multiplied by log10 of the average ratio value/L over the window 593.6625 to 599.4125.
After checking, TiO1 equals 0.07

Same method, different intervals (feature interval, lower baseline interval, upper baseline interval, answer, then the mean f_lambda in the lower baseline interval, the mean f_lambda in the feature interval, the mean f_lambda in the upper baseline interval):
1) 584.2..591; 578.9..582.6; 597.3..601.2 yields 0.06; 16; 14.9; 15.3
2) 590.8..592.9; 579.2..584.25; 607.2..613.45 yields 0.03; 16.4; 15.7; 15.9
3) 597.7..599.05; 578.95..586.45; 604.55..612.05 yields 0.08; 16.1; 14.9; 16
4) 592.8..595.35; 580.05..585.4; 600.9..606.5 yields 0.05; 16.4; 15.4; 16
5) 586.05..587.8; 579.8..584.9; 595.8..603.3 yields 0.08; 16.4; 14.9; 15.3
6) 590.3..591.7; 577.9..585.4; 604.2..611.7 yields 0.05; 16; 15.3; 16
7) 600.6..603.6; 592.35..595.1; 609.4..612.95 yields 0.04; 15.6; 15.2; 16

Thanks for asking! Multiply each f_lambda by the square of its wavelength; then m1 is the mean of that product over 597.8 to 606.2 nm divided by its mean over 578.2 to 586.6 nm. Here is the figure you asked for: 1.06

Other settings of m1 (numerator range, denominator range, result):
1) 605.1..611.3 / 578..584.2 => 1.09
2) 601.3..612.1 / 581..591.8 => 1.10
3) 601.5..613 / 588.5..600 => 1.10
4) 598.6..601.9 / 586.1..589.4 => 1.12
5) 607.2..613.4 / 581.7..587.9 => 1.09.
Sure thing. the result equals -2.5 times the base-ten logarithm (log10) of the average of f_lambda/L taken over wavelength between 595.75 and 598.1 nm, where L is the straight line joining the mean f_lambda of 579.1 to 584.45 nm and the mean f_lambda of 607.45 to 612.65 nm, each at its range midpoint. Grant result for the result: 0.076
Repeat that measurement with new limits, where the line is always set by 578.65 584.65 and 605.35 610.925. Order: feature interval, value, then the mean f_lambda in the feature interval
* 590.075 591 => 0.08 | 15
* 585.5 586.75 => 0.08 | 15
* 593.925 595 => 0.03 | 15.7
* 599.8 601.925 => 0.05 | 15.2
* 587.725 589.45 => 0.16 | 14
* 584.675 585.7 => 0.02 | 15.9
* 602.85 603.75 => 0.02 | 15.7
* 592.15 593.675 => 0.03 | 15.6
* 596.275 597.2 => 0.07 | 15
